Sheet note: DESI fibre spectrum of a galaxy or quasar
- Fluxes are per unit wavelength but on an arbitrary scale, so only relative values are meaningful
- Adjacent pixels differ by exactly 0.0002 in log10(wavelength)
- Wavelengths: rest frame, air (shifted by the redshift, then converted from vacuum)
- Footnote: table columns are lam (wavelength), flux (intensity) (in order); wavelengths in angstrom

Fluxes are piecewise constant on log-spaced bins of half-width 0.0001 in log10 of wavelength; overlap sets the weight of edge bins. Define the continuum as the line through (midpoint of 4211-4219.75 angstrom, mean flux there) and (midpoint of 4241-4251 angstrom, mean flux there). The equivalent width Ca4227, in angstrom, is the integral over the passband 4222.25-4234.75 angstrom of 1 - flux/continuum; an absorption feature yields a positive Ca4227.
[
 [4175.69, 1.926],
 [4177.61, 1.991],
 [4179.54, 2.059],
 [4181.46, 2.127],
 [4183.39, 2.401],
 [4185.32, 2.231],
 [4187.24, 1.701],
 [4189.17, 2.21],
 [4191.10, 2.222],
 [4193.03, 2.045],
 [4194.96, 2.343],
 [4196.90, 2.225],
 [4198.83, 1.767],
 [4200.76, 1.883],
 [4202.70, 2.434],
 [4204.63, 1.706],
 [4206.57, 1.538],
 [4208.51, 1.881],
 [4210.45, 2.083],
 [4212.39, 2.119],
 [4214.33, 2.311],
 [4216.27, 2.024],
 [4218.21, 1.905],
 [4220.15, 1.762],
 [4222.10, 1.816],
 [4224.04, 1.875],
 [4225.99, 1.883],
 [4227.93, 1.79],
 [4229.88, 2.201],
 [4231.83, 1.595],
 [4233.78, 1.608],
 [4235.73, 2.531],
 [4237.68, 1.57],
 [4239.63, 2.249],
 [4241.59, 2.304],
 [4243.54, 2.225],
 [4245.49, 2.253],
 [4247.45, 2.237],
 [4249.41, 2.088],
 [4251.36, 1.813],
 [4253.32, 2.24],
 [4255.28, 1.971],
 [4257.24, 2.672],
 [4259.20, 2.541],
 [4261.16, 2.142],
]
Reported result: 1.75 angstrom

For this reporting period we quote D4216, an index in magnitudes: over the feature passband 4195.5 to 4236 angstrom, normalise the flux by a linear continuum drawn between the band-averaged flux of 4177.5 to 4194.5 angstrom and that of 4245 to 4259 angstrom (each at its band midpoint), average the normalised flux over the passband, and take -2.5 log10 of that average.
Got 0.11 mag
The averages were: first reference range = 2.12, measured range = 1.94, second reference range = 2.2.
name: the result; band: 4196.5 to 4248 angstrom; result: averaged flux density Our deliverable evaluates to 1.99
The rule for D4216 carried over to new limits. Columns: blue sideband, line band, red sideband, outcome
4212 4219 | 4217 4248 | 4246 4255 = 0.06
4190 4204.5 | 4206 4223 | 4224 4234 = 0.01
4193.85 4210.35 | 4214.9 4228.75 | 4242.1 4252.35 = 0.09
